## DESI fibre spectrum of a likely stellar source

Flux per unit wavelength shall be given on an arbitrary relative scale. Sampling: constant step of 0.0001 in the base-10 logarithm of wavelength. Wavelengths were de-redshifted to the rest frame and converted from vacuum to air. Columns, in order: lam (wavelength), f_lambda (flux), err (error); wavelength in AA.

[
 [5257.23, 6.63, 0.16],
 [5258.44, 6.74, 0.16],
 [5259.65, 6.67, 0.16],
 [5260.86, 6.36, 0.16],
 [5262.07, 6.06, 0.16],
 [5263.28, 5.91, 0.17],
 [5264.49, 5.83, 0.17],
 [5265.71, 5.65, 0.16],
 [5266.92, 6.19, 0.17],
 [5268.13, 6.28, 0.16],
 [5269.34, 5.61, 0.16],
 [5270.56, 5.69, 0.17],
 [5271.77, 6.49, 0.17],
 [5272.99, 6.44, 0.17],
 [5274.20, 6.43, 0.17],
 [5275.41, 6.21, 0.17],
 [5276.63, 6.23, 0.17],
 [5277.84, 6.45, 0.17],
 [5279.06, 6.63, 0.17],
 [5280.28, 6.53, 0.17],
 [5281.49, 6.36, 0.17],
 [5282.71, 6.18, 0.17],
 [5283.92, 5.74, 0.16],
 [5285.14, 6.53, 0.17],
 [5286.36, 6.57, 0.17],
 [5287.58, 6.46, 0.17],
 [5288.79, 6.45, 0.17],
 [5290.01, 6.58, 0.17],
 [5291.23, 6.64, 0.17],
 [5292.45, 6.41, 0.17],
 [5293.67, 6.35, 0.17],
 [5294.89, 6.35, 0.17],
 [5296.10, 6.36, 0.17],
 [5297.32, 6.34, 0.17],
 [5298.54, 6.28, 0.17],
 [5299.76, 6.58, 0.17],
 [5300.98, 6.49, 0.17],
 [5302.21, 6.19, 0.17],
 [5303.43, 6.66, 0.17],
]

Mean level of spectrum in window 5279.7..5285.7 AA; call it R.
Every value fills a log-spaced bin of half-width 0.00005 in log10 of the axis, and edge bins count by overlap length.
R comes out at 6.27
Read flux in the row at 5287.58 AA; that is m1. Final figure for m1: 6.46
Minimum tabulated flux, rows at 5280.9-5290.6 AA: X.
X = 5.74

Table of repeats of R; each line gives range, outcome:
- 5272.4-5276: 6.38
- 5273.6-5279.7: 6.39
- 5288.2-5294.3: 6.48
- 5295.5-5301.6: 6.4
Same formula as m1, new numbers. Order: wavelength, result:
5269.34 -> 5.61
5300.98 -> 6.49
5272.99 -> 6.44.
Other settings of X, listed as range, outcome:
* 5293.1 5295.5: 6.35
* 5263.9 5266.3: 5.65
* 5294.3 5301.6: 6.28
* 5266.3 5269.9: 5.61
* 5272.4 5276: 6.21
